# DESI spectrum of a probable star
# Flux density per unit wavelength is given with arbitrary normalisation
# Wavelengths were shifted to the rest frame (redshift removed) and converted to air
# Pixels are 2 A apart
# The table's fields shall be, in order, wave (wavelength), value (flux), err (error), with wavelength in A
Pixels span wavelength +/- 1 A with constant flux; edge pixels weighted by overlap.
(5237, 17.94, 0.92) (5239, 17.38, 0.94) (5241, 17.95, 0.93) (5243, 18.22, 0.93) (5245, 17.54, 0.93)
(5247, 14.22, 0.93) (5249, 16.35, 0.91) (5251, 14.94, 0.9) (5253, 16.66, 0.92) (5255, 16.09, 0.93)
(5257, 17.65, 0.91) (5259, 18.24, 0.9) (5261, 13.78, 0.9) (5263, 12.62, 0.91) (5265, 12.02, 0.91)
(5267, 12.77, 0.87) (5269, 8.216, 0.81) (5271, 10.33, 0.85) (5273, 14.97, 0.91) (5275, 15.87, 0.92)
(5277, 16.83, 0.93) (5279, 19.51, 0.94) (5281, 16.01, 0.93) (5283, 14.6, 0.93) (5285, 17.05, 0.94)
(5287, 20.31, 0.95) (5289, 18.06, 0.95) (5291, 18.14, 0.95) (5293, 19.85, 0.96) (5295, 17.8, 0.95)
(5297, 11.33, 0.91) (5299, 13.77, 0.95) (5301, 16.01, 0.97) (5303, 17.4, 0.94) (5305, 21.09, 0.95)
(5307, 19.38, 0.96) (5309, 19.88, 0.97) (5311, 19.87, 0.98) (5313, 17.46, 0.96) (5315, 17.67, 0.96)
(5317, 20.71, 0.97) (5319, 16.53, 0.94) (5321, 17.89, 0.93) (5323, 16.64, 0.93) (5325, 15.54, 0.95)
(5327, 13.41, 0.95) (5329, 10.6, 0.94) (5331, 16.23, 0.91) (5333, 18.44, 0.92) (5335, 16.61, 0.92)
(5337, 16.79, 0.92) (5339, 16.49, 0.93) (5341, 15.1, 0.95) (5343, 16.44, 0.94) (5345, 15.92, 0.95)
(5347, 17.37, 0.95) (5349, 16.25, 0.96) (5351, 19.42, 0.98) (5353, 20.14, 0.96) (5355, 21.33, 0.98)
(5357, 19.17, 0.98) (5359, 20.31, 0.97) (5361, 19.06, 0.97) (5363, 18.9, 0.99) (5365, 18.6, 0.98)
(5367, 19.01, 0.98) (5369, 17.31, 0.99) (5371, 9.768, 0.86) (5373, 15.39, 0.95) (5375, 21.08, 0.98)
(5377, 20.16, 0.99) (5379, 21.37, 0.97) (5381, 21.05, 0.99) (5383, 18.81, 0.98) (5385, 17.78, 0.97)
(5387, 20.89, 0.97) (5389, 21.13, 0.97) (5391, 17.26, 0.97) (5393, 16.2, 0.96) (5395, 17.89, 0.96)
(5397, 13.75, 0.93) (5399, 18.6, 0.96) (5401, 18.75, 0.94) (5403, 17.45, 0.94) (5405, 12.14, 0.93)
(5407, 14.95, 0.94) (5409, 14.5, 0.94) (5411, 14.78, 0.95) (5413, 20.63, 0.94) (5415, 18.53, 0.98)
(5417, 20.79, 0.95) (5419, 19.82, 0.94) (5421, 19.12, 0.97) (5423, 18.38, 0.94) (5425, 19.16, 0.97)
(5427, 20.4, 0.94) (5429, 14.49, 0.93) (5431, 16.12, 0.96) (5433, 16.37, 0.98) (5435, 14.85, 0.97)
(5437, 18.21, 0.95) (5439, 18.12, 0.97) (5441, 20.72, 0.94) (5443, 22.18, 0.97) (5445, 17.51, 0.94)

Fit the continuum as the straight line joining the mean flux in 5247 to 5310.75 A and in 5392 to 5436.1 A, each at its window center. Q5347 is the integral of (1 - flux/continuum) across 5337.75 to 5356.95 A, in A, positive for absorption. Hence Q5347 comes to -1.2 A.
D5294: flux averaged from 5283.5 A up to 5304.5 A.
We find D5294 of 17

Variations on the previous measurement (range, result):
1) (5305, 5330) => 17.3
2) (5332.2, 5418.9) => 17.8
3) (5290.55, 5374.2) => 17.3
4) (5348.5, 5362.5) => 19.5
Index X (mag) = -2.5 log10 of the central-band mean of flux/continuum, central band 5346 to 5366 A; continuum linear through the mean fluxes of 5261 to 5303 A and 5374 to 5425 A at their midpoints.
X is -0.11 mag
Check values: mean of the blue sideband 15.3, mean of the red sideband 18.3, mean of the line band 19.1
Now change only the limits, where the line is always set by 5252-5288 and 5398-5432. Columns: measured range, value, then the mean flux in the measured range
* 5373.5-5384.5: -0.19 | 20.1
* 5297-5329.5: -0.08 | 17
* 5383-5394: -0.09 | 18.7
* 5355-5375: -0.07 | 17.9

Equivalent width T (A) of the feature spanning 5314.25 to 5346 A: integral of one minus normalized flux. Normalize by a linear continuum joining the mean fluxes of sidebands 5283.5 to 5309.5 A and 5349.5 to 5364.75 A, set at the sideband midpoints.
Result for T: 4.1 A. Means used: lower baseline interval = 17.6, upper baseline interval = 19.6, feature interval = 16.3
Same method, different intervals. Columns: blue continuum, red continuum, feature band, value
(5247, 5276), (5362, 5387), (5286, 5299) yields -1.6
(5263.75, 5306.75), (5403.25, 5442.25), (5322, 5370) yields -2.0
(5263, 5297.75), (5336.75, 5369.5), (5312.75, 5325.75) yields -0.5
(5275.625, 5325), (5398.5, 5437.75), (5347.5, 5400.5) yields -3.1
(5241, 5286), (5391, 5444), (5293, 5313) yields -2.1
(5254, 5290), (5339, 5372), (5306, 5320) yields -2.0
